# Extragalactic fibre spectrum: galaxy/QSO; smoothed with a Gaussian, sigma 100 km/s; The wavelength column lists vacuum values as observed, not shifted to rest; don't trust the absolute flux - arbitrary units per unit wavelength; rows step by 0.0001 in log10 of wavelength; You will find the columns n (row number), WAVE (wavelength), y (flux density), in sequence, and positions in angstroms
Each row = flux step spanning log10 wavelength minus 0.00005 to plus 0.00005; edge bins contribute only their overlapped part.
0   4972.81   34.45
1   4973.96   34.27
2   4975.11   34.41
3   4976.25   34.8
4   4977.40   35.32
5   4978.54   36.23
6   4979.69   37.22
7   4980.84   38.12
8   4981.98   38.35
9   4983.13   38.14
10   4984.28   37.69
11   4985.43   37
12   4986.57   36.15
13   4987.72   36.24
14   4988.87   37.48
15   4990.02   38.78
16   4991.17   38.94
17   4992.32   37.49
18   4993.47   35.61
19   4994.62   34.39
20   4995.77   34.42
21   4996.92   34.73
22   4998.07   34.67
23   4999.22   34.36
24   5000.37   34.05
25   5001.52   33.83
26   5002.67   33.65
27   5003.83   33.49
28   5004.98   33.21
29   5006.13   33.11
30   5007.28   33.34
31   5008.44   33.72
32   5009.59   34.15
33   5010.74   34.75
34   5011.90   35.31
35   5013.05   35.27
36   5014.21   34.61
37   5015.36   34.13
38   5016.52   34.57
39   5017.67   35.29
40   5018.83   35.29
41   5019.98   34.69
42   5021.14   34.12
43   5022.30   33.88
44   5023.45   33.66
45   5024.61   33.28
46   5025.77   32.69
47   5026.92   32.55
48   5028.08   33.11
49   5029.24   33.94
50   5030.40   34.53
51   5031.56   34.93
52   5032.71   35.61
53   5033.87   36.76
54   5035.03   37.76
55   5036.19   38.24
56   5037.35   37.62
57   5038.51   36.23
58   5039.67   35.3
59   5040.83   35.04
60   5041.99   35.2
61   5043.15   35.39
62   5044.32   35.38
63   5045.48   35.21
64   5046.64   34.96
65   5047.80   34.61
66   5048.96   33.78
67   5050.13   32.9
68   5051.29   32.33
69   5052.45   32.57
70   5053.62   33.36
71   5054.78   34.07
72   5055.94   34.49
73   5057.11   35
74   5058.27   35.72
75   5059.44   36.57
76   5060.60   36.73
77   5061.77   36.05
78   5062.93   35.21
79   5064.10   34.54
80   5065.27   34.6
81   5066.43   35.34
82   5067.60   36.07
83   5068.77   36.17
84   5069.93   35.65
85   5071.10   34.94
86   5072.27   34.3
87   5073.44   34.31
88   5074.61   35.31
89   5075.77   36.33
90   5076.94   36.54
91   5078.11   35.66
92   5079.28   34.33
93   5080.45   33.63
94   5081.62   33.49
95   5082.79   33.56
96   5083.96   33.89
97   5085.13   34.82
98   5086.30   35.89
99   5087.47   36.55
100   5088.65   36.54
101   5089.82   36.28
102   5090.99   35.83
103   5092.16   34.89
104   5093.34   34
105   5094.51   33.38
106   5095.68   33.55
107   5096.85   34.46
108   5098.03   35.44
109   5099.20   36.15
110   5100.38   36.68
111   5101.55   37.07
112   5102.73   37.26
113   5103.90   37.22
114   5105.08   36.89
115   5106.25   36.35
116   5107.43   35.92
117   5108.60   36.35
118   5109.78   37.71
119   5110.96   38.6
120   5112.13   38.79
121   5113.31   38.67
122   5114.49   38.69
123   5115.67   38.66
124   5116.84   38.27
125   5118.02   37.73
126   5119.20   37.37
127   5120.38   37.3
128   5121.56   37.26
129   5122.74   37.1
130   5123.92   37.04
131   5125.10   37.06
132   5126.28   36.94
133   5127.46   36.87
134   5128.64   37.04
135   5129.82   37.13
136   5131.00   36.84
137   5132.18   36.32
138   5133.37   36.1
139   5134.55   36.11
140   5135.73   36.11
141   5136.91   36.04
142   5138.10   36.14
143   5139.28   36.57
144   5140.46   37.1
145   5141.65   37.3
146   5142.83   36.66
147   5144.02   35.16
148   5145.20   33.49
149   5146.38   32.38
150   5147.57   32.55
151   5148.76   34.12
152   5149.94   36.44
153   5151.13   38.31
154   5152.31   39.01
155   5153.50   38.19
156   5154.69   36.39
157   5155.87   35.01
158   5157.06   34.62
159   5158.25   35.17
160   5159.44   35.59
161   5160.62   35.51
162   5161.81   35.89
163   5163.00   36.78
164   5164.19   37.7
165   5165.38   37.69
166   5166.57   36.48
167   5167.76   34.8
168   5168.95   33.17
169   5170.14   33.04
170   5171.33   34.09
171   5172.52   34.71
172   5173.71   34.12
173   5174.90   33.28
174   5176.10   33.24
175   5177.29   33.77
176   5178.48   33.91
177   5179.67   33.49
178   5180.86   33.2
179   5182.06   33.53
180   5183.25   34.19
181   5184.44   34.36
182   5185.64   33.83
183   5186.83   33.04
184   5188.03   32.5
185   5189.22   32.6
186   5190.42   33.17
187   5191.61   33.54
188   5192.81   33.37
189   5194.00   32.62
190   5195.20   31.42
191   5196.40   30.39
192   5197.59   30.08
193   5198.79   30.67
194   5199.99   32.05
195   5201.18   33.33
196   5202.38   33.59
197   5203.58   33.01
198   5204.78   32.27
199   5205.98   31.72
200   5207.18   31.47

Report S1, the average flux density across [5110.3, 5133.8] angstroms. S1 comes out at 37.5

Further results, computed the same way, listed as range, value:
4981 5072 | 35.1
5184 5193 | 33.3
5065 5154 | 36.1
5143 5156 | 35.6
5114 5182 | 35.9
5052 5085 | 35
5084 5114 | 36.2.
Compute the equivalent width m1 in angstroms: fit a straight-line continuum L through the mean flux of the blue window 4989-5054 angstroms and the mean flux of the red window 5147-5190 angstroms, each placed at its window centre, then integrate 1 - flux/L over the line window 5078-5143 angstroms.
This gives -2.9 angstroms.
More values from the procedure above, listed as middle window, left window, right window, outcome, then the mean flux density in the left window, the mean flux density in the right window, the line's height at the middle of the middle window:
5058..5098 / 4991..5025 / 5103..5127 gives 1.4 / 34.5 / 37.5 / 36.5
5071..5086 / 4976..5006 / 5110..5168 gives 0.7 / 35.9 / 36.6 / 36.3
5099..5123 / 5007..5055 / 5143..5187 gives -1.8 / 34.6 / 34.9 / 34.8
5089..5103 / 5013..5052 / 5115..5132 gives 0.4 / 34.8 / 37.3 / 36.6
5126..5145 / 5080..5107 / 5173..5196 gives -1.1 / 35.4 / 33.3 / 34.4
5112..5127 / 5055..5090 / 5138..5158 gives -0.9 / 35.3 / 35.8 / 35.6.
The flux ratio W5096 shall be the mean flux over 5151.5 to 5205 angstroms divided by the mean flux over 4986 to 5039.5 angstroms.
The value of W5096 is 0.97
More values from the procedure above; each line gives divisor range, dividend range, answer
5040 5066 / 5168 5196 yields 0.96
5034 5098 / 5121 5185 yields 1.01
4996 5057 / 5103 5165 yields 1.06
